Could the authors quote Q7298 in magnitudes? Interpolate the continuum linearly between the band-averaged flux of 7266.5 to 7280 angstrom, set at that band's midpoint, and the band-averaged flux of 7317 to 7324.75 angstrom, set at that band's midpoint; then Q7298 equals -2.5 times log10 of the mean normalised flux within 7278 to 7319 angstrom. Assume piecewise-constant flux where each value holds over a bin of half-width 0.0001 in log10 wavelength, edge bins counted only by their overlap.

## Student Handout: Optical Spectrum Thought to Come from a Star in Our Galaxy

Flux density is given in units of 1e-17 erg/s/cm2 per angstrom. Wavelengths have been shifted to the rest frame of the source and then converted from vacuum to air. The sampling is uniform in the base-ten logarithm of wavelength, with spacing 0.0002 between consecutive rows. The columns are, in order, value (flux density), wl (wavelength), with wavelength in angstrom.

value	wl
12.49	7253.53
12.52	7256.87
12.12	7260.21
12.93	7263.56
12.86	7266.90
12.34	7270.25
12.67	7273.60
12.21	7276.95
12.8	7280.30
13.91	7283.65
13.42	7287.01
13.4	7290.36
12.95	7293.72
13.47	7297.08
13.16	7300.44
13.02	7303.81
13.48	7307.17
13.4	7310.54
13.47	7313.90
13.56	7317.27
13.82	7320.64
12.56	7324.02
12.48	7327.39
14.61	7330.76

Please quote -0.03 mag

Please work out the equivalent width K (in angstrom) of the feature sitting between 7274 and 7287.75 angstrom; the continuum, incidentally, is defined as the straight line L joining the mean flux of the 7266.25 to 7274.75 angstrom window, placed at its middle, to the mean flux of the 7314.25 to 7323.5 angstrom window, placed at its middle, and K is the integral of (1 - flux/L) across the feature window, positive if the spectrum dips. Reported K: -0.3 angstrom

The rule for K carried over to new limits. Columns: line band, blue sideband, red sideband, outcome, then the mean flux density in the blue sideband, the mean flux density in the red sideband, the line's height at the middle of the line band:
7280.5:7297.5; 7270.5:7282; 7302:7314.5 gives -0.7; 12.5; 13.3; 12.9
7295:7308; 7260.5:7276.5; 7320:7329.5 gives -0.5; 12.6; 12.9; 12.8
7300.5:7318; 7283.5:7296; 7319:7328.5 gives -0.3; 13.4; 13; 13.1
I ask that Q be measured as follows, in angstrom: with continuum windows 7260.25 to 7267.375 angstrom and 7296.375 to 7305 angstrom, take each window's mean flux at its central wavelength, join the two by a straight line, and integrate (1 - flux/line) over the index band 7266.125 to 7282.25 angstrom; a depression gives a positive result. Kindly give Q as 0.3 angstrom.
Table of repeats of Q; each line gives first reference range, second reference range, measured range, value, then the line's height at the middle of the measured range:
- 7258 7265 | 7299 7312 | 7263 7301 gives -0.45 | 12.9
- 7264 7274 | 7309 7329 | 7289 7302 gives -0.29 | 13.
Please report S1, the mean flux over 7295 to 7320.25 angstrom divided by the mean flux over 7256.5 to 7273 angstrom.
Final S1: 1.07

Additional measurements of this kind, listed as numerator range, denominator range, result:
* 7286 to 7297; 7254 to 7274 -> 1.06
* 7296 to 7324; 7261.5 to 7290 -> 1.04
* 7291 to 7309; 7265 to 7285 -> 1.03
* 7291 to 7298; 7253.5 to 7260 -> 1.06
